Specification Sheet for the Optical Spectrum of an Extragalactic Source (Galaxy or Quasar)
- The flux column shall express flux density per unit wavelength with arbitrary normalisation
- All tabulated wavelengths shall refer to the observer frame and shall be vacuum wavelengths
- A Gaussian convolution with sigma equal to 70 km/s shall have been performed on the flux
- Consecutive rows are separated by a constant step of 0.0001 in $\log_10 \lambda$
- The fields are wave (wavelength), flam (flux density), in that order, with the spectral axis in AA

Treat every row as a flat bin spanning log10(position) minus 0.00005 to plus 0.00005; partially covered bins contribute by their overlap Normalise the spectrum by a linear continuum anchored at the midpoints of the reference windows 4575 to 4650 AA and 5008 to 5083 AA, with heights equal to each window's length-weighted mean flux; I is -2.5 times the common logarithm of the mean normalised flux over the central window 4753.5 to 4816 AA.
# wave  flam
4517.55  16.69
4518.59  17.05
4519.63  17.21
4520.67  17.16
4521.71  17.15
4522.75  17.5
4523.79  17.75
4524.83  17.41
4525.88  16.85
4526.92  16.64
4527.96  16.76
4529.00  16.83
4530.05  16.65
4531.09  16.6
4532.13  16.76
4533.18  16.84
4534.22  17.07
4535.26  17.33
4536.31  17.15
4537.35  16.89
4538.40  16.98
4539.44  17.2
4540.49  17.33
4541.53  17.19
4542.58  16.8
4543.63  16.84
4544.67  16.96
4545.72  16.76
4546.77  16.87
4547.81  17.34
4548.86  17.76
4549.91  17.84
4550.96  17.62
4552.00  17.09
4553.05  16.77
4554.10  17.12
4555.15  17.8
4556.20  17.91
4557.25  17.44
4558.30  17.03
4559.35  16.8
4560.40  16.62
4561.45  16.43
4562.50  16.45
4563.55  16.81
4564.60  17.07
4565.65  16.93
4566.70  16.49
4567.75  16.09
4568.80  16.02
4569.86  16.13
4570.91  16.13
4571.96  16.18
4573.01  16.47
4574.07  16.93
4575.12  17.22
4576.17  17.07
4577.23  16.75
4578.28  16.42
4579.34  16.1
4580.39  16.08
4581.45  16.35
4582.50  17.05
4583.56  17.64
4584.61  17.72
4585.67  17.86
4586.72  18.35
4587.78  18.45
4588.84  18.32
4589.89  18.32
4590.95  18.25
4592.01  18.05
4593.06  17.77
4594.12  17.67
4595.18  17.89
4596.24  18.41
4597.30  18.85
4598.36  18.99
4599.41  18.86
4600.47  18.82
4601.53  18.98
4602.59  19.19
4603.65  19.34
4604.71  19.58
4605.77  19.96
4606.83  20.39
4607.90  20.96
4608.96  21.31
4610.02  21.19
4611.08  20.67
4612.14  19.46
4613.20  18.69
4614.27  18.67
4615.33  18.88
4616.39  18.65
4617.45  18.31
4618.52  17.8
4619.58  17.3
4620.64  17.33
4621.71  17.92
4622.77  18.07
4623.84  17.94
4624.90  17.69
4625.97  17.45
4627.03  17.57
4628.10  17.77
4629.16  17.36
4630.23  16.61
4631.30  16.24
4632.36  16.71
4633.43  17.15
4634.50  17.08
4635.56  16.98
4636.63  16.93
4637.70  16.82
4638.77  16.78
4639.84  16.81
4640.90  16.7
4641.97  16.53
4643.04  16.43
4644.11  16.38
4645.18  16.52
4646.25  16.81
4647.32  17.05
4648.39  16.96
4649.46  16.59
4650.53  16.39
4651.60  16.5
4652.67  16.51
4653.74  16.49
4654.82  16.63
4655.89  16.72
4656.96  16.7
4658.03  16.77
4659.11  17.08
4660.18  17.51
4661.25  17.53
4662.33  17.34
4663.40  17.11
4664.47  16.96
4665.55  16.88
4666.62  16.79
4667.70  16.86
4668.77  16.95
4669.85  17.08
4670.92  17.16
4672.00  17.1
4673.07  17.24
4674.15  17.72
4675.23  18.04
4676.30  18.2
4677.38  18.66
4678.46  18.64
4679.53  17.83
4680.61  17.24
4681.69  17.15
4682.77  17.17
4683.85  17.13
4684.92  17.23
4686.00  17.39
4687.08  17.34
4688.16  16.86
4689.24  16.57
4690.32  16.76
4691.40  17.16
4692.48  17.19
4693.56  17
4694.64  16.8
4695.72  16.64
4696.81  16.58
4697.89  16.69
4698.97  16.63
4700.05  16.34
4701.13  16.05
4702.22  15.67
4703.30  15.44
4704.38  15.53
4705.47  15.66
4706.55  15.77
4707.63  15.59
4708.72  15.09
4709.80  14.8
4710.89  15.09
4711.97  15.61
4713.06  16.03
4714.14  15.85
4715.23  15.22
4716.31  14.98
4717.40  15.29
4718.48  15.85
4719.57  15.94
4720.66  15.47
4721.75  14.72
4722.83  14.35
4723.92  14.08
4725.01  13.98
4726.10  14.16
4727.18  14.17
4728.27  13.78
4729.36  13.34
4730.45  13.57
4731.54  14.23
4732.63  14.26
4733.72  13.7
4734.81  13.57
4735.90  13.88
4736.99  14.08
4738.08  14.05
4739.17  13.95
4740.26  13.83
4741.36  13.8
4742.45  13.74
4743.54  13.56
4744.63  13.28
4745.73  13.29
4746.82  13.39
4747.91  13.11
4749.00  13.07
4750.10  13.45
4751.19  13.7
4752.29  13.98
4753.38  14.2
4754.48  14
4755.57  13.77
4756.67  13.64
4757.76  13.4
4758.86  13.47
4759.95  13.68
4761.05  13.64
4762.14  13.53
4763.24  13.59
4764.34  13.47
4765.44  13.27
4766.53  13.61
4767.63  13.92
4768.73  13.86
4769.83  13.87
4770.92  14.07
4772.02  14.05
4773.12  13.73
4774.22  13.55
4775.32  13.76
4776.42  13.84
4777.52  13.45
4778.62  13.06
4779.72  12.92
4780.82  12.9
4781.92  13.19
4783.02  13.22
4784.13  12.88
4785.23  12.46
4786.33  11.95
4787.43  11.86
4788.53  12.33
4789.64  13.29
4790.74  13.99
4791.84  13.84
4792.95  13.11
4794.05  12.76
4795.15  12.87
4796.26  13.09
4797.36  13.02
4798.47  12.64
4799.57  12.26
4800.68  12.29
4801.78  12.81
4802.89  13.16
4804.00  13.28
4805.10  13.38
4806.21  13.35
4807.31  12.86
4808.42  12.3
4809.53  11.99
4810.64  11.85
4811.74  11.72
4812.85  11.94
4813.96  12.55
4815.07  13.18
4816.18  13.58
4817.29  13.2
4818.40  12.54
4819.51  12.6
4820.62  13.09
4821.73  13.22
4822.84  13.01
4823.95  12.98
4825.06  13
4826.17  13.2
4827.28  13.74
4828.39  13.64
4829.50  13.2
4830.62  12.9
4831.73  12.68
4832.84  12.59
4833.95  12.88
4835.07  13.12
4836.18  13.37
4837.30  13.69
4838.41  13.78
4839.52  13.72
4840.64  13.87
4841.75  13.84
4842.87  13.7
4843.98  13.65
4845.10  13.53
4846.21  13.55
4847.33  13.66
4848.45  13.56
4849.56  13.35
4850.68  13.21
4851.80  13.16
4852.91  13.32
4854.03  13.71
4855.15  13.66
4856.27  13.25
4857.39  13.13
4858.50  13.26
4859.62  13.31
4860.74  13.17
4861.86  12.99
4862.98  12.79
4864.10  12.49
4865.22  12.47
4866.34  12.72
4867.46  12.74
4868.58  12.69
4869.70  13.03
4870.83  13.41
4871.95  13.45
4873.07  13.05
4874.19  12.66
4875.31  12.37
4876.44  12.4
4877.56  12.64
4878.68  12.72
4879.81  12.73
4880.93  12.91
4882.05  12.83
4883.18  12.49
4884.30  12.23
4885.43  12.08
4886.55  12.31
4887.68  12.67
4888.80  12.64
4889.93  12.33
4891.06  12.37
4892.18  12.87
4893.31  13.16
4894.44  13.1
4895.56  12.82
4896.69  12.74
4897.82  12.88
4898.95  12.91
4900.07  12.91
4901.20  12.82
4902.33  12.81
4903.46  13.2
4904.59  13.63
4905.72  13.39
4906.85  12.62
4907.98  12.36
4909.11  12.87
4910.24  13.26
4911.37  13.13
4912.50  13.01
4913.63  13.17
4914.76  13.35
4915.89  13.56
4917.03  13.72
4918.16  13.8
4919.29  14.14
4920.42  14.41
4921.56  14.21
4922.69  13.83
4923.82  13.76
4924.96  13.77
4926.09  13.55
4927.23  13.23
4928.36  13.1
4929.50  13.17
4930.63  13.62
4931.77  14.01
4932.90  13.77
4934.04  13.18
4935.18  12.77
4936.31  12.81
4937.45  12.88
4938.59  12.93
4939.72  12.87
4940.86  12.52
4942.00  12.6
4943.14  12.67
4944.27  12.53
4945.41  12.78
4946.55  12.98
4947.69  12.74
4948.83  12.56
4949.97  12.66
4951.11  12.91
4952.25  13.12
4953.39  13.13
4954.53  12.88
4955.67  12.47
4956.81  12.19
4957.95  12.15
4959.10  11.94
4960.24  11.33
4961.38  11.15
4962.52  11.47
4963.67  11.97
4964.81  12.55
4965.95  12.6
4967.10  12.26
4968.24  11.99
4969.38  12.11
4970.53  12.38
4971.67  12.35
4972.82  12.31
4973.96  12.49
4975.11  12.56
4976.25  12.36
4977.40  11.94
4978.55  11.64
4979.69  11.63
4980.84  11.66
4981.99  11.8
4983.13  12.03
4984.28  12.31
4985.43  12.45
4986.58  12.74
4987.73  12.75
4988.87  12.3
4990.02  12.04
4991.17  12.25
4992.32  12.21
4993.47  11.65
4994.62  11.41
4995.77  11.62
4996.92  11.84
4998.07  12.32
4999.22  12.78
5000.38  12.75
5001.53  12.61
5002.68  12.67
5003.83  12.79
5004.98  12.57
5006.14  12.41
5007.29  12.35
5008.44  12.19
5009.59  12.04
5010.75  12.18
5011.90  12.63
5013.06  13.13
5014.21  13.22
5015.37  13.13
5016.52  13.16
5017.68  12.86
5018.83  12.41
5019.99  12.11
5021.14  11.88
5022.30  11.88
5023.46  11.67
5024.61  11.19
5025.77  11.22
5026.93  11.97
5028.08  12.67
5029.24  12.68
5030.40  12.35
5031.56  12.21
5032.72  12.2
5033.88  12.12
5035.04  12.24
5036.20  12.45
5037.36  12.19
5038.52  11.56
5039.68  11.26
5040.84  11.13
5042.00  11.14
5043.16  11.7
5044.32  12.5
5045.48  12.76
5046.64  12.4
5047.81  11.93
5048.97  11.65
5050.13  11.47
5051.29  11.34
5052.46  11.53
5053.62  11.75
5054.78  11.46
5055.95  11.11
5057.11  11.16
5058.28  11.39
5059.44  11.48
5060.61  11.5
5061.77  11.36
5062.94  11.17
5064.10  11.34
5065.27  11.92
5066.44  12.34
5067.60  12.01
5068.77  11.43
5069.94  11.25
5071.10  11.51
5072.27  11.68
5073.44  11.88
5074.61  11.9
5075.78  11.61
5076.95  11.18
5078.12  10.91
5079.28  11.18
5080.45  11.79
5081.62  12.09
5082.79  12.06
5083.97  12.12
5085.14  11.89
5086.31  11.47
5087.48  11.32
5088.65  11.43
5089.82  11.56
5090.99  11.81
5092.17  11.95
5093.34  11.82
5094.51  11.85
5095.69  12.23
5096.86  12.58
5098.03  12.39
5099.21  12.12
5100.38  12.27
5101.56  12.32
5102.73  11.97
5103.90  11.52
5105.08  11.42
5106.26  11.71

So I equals 0.179 mag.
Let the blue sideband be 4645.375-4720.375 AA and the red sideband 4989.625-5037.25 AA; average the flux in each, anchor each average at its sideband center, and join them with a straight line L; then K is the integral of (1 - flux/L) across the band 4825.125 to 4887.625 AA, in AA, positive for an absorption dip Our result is 5.5 AA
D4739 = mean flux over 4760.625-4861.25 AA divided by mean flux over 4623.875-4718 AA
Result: 0.8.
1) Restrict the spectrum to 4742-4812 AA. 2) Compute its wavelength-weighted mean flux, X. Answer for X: 13.2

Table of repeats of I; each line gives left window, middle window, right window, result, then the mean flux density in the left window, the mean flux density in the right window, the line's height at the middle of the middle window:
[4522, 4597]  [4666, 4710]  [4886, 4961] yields -0.08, 17.1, 13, 15.7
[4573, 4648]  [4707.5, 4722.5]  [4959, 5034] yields 0.07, 17.9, 12.2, 16.4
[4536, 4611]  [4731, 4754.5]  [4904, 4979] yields 0.13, 17.6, 12.9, 15.4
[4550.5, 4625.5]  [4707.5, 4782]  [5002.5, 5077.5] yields 0.13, 17.9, 12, 15.8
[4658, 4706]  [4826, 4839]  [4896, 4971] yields 0.10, 17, 12.9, 14.6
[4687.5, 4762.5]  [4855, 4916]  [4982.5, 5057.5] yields 0.04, 14.8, 12.1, 13.3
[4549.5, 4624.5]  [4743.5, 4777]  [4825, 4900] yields 0.09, 17.9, 13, 14.8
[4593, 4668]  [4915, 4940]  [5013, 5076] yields 0.00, 17.8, 11.9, 13.5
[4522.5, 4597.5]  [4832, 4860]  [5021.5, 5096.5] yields 0.05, 17.1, 11.7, 14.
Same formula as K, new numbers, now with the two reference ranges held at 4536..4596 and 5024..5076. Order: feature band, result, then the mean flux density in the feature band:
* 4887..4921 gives 0.7 AA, 13.1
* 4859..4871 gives 0.8 AA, 12.9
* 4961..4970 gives 0.5 AA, 12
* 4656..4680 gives -2.1 AA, 17.4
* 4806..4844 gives 3.2 AA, 13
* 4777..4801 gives 2.9 AA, 12.9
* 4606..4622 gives -2.5 AA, 19.2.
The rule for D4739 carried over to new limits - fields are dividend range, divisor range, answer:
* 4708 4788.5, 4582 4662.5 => 0.78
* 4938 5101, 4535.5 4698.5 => 0.69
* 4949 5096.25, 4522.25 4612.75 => 0.68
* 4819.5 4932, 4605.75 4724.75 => 0.77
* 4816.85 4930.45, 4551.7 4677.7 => 0.75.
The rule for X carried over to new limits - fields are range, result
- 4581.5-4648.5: 18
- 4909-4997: 12.7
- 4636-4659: 16.7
